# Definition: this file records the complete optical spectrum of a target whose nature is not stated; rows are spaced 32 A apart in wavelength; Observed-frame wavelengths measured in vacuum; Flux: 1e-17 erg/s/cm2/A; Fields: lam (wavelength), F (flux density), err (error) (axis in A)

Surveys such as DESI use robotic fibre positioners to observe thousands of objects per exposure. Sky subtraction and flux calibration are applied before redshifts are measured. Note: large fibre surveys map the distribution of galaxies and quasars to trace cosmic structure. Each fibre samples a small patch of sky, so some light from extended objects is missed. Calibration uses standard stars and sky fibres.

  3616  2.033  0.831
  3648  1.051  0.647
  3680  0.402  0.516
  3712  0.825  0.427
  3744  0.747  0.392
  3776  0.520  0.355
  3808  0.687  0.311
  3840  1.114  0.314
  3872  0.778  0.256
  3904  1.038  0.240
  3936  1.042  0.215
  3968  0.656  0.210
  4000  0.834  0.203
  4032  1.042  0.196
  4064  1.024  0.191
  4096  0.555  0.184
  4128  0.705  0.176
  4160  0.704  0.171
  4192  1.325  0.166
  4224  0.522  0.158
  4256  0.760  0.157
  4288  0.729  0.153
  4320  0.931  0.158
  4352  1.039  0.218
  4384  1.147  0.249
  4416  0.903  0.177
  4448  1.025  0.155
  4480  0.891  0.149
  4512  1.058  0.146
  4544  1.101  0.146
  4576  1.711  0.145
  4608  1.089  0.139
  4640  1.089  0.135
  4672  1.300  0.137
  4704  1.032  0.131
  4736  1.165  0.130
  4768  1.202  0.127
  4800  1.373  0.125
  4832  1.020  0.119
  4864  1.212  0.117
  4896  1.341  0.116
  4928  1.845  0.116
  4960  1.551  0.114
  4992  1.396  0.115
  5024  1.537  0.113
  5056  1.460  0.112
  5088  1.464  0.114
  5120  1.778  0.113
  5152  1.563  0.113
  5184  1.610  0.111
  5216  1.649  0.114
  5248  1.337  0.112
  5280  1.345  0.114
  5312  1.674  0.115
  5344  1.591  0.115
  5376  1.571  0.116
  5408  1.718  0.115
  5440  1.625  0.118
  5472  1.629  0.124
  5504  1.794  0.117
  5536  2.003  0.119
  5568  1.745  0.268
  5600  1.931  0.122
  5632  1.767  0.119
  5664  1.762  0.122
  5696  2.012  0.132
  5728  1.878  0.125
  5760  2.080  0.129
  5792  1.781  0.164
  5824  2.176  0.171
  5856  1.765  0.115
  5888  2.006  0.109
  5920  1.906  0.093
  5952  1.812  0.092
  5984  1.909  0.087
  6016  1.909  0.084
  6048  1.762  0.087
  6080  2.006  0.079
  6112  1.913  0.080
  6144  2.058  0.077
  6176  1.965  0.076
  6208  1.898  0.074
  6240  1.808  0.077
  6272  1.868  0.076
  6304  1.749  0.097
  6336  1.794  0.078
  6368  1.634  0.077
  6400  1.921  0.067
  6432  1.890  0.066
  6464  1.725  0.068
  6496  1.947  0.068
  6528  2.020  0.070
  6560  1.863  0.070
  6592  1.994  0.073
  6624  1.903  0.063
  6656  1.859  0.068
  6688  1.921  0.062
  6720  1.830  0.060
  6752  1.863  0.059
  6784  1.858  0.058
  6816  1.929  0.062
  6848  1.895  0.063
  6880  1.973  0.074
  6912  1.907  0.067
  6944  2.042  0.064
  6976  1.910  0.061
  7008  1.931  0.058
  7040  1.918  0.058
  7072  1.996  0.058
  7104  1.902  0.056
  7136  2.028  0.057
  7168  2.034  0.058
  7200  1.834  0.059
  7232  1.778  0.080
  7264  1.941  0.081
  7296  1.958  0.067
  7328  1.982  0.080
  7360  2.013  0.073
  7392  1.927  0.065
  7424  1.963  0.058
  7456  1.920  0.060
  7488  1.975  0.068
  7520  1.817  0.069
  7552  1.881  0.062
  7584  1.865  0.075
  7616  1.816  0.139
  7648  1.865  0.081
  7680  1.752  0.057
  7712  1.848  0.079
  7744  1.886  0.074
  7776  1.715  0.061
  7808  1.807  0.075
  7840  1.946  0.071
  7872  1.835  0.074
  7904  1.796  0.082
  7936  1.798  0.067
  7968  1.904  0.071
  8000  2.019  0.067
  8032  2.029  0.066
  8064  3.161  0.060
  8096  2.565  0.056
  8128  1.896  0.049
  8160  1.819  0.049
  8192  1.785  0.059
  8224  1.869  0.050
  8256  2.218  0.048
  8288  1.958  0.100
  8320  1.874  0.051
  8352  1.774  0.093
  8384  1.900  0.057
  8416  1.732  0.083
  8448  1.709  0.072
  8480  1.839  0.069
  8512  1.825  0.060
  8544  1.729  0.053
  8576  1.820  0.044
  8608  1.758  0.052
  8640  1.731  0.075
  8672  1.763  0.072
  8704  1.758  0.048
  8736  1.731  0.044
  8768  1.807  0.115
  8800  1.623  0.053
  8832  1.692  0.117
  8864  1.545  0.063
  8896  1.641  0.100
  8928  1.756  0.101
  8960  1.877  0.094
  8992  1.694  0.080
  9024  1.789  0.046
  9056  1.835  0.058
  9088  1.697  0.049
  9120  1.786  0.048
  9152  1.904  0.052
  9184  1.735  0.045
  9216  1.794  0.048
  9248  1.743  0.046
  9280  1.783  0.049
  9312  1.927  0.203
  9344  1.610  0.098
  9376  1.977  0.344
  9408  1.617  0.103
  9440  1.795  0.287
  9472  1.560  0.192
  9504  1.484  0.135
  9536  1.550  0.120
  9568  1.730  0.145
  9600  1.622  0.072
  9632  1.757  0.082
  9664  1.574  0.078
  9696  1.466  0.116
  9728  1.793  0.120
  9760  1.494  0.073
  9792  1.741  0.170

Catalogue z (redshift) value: 0.23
